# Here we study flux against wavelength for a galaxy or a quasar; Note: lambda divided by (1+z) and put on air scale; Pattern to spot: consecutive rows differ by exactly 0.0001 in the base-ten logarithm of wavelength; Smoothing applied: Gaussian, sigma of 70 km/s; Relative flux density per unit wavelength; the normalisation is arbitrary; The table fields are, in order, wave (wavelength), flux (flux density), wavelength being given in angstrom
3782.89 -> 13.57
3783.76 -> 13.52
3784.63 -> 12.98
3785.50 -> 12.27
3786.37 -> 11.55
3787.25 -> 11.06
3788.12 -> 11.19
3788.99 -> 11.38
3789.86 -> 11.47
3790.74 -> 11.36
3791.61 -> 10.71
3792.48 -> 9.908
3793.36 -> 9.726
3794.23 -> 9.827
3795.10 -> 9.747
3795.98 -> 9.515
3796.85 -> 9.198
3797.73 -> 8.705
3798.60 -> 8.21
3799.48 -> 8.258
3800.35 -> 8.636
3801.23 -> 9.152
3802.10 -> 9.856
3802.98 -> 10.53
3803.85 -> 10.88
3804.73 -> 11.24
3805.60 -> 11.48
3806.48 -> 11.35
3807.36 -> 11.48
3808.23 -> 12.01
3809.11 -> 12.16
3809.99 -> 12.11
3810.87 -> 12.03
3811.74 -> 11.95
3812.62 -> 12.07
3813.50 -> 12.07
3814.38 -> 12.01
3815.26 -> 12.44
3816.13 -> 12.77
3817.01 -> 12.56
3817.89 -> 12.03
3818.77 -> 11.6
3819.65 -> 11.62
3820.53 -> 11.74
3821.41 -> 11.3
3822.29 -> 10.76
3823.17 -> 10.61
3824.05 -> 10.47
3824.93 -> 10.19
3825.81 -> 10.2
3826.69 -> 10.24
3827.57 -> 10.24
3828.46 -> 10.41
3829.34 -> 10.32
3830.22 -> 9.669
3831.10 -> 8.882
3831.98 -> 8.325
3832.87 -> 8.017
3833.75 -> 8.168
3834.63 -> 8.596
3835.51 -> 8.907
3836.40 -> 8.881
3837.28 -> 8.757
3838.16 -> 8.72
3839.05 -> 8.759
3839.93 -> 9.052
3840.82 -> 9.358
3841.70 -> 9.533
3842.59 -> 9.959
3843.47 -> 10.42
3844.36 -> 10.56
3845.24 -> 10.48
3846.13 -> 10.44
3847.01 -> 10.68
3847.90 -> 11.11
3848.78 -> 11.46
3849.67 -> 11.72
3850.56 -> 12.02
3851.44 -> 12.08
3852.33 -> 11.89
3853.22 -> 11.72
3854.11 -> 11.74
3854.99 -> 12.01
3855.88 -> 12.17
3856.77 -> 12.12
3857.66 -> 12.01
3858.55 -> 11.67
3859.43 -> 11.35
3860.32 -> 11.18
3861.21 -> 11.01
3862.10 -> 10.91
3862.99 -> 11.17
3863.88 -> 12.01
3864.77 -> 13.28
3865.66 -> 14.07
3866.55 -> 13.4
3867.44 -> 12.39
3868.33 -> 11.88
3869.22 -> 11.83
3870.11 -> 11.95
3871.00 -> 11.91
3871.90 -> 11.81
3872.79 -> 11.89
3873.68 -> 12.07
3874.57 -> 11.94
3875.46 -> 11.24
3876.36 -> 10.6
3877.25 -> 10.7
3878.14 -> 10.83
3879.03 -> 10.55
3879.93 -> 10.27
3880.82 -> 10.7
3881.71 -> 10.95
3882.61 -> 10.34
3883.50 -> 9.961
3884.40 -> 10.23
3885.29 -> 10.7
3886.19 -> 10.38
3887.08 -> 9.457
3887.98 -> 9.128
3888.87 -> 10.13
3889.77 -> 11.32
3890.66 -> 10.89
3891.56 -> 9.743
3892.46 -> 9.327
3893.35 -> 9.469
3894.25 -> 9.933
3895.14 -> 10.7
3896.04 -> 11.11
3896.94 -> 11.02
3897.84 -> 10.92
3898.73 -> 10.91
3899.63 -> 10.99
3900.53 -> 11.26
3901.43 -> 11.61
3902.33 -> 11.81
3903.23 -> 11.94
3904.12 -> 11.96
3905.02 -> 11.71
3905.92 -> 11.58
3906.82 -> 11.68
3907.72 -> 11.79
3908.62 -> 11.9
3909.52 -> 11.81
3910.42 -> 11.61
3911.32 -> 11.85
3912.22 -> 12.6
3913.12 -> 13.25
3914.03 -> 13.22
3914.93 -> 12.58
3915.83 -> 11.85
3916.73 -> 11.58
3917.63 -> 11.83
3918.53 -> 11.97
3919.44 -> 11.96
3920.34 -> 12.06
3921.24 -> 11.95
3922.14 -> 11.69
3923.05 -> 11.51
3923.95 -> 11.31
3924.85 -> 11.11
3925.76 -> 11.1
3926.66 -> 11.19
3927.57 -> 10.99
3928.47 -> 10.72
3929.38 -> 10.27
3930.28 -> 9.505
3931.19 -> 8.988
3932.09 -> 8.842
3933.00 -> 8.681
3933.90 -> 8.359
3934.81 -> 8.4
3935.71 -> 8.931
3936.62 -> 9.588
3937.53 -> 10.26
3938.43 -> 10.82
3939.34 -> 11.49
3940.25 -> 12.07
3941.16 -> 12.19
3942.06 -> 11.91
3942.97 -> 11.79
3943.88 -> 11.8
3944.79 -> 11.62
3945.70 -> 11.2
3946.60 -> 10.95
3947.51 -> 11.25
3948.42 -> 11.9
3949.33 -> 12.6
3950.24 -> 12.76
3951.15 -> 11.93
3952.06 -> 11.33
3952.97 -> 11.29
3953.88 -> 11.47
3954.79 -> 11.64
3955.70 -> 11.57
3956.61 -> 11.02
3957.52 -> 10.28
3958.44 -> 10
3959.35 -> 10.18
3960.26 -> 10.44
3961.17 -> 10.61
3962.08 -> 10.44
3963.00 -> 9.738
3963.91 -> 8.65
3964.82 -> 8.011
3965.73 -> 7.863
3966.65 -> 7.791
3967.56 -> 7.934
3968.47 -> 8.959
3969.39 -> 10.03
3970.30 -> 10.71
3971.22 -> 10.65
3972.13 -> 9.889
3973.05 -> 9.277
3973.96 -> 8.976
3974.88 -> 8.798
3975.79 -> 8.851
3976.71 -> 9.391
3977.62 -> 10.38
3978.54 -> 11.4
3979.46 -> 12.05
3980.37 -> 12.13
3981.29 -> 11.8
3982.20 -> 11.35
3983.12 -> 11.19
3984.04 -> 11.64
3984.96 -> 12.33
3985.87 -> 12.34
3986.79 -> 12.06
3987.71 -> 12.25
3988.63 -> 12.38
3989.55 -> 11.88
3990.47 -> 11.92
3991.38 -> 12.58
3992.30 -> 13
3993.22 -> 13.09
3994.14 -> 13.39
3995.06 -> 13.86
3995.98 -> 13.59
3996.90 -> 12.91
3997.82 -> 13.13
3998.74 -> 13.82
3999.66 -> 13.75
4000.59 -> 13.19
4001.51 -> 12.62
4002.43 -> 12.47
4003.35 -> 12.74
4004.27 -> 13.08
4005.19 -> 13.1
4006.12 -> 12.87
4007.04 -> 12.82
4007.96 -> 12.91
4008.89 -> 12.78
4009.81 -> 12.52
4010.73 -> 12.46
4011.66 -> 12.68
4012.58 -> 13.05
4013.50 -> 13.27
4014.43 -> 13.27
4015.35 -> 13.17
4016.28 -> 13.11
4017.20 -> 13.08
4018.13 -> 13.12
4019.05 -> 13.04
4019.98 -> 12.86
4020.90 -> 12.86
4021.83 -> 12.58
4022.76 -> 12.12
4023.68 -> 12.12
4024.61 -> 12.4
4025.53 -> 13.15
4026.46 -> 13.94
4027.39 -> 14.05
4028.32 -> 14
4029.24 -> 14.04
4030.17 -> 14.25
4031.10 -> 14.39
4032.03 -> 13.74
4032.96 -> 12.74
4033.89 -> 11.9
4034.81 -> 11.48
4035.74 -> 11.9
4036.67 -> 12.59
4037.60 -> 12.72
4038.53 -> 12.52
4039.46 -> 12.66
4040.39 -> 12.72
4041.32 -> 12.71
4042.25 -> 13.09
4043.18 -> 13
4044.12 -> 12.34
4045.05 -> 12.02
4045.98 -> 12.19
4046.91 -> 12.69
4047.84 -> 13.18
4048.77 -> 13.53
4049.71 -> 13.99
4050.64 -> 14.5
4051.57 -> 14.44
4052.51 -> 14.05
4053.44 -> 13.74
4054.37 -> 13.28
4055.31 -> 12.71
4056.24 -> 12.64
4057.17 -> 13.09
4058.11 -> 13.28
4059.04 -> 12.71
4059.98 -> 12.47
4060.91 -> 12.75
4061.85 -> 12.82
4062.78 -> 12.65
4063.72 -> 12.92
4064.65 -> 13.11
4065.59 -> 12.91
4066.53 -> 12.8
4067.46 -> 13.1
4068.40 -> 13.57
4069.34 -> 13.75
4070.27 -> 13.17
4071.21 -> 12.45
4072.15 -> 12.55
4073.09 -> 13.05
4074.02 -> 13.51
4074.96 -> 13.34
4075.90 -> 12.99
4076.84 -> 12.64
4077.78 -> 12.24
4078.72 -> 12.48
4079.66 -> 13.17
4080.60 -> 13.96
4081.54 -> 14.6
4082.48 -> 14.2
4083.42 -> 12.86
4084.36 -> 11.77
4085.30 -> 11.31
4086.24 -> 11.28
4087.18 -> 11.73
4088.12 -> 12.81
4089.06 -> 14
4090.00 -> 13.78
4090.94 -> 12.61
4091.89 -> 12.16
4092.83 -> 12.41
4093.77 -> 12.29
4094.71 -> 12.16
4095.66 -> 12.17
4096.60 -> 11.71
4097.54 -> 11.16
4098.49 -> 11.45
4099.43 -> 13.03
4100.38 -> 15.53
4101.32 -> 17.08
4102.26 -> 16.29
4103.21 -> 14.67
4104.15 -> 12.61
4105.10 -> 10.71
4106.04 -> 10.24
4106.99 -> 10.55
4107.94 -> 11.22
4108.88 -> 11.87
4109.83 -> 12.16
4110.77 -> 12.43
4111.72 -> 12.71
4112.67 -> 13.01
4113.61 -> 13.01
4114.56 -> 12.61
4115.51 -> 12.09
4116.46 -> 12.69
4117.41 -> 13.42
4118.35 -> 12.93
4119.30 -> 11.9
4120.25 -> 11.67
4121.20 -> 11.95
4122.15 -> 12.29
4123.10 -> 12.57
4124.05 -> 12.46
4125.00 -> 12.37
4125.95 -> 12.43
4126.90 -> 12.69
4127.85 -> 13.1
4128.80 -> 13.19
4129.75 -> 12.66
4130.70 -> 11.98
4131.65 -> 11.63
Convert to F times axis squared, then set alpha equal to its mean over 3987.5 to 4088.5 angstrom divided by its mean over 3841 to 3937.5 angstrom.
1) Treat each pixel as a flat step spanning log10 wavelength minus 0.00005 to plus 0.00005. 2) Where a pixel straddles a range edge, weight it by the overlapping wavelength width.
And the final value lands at 1.25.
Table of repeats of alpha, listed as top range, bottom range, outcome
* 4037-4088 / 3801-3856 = 1.36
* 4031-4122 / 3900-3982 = 1.26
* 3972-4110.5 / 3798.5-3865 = 1.31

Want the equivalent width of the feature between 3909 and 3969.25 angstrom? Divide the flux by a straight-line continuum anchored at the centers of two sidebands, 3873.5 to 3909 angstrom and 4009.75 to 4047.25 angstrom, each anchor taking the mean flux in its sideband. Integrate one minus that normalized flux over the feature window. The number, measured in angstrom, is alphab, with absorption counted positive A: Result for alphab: 3.52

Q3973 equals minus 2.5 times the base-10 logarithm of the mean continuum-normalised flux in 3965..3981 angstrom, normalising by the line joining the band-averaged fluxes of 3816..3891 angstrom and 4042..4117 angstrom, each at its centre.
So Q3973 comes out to 0.22 mag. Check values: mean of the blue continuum 10.8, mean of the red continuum 12.9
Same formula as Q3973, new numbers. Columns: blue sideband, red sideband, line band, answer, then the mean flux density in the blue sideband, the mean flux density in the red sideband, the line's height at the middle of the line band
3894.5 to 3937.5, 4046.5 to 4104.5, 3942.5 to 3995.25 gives 0.08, 11.1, 13.1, 11.8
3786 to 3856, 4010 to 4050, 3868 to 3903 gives 0.05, 10.6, 12.9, 11.3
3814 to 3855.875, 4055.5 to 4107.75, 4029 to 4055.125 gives -0.05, 10.5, 12.8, 12.5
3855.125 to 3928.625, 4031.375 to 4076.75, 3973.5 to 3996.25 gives 0.05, 11.4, 13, 12.3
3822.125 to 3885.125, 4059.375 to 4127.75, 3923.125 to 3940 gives 0.13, 10.8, 12.7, 11.4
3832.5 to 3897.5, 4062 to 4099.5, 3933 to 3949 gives 0.07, 10.8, 12.7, 11.5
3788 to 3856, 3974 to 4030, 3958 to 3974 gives 0.27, 10.6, 12.5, 12.1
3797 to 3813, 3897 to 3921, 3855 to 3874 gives -0.06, 10.6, 11.8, 11.3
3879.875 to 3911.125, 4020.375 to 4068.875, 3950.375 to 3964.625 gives 0.10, 10.9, 13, 11.8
